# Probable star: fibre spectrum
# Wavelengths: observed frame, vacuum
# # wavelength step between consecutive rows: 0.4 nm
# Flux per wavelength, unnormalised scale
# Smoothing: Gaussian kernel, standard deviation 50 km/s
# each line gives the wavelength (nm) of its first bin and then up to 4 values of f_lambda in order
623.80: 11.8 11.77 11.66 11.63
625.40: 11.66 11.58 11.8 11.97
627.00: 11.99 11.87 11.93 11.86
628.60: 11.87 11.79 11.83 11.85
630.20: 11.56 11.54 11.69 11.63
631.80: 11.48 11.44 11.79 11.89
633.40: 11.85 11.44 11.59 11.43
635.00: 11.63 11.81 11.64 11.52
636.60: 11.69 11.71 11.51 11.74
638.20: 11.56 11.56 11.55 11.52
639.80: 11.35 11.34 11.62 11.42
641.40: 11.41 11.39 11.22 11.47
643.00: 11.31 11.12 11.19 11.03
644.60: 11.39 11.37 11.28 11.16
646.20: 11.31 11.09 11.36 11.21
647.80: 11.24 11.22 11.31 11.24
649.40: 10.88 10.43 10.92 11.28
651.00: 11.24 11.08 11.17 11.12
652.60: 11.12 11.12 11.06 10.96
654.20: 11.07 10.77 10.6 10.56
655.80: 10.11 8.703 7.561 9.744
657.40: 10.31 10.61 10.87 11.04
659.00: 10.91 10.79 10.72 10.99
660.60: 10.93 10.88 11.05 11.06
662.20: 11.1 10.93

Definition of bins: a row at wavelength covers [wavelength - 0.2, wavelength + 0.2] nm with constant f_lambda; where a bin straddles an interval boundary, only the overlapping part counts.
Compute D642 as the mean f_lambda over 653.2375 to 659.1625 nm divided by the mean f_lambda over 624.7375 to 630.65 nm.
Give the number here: 0.88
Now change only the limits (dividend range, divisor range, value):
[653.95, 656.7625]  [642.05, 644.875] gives 0.89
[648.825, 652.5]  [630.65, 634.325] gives 0.95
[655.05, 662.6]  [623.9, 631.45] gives 0.89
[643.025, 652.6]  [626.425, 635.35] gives 0.95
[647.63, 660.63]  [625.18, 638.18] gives 0.92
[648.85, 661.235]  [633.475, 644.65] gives 0.93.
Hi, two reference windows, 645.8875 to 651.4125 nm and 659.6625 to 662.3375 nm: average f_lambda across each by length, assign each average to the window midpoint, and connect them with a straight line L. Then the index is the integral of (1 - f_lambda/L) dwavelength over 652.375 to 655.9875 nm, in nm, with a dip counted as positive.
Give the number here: 0.08 nm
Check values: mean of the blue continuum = 11.1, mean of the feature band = 10.8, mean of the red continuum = 11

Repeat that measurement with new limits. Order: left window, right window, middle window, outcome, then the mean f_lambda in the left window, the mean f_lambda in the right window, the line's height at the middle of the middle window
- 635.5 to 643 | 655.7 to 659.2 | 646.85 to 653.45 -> -0.33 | 11.5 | 9.98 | 10.6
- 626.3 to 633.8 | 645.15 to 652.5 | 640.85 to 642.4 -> 0.00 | 11.8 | 11.1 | 11.4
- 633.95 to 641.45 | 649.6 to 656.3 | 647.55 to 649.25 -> -0.03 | 11.6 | 10.8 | 11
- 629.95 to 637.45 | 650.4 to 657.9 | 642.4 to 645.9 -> -0.06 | 11.6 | 10.5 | 11.1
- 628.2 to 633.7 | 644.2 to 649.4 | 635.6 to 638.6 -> -0.02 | 11.7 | 11.2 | 11.5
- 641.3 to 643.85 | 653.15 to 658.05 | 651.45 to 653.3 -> -0.12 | 11.3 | 10.2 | 10.5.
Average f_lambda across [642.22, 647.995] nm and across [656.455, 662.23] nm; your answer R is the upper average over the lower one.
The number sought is 0.9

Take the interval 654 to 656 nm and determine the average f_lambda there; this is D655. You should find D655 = 10.6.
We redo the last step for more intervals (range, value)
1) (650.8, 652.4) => 11.2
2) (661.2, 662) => 11.1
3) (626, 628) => 11.9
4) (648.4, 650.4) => 11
